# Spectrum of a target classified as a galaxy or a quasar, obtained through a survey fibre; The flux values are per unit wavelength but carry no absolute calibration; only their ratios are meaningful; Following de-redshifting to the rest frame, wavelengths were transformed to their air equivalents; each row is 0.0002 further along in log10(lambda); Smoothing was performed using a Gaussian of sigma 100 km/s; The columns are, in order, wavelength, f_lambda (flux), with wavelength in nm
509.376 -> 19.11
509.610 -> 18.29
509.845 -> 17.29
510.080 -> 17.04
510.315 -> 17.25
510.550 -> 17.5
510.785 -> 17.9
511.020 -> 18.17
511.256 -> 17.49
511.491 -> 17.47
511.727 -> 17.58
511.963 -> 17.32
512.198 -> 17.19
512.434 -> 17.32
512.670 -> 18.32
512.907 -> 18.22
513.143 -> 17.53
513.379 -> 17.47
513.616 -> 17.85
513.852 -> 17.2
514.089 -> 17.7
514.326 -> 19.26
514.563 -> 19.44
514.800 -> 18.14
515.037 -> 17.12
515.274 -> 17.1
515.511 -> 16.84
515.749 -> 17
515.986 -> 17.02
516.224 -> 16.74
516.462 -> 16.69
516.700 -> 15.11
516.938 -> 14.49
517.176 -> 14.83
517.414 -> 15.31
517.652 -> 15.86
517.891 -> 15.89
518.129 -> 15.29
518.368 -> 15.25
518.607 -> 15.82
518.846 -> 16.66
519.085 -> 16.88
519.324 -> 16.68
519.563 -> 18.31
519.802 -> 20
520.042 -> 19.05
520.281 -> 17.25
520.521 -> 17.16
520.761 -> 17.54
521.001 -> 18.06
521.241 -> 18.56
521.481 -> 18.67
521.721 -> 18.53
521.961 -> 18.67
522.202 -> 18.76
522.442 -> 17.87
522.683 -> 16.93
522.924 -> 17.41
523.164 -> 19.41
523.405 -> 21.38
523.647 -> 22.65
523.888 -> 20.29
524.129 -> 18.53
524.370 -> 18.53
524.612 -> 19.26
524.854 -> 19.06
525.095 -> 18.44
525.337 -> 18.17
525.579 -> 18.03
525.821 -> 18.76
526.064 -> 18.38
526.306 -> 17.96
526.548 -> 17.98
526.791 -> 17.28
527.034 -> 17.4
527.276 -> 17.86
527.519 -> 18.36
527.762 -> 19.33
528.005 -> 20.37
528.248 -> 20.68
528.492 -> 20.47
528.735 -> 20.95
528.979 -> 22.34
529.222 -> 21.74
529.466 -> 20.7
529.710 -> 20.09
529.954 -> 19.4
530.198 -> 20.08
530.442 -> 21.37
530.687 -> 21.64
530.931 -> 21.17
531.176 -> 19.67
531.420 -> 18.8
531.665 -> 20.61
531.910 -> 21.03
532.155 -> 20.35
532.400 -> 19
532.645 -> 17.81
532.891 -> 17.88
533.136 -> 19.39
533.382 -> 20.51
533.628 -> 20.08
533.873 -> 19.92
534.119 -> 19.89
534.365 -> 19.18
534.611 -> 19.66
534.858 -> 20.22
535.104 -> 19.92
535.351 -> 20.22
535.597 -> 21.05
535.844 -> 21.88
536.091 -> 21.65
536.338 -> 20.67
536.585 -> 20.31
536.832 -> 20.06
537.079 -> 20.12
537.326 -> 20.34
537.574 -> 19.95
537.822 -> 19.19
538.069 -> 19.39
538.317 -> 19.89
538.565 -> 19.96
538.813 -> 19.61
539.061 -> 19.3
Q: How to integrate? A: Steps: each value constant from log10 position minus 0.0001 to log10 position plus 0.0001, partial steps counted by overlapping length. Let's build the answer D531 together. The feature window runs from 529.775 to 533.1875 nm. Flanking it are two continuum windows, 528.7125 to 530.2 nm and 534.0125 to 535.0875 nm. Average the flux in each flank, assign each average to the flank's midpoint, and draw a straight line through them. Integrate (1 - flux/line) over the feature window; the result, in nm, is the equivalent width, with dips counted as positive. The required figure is 0.08 nm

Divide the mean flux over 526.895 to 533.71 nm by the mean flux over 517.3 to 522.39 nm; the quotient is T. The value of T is 1.15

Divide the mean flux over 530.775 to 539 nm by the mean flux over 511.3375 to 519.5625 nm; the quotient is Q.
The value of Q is 1.2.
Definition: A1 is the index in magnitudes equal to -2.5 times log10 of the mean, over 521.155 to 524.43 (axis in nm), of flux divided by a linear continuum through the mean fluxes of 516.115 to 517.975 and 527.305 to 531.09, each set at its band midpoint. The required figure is -0.07 mag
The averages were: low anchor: 15.6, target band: 19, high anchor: 20.5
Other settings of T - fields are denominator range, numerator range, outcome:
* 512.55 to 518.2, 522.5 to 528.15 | 1.11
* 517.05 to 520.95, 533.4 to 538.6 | 1.20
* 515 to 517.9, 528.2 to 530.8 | 1.29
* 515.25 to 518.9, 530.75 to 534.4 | 1.24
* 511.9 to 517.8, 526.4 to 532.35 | 1.17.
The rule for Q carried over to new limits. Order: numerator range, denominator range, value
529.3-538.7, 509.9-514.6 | 1.13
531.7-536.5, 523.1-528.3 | 1.06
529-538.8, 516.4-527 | 1.13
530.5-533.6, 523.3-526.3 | 1.03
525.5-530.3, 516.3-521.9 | 1.15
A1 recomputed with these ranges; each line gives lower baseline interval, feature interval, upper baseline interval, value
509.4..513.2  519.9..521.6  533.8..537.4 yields 0.04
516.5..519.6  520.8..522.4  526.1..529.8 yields -0.08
